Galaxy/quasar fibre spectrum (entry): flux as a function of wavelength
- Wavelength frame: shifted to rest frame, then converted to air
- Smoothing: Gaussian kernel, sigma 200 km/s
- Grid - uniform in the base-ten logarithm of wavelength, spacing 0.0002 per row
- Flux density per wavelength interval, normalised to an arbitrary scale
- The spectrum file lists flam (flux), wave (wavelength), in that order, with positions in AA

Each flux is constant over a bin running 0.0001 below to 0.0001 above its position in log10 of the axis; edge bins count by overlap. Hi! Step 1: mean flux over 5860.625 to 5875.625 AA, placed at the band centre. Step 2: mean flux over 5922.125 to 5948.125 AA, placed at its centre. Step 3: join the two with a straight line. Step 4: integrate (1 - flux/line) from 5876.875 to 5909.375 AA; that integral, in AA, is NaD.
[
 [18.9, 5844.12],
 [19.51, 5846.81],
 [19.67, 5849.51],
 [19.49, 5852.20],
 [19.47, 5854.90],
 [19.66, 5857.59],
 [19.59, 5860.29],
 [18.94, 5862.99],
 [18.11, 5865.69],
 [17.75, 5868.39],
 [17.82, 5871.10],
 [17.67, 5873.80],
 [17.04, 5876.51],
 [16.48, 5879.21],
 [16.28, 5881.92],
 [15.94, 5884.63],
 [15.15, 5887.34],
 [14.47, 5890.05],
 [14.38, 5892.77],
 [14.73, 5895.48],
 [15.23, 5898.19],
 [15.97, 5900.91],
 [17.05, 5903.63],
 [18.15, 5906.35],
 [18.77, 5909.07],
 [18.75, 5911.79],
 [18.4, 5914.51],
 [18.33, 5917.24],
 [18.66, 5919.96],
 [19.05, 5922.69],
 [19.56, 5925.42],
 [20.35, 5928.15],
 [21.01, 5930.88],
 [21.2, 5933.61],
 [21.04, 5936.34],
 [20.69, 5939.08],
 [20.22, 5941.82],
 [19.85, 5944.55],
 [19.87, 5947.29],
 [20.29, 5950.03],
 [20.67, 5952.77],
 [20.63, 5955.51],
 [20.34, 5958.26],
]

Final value 5.07 AA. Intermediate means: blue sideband 18.1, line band 16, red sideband 20.3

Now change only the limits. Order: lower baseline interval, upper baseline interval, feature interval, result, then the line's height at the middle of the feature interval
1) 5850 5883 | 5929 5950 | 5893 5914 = 2.76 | 19.4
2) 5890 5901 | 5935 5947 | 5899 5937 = -2.85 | 17.6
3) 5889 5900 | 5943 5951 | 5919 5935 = -1.77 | 18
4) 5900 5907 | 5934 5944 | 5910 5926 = -0.23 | 18.5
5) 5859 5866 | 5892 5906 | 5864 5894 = 1.78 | 17.5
